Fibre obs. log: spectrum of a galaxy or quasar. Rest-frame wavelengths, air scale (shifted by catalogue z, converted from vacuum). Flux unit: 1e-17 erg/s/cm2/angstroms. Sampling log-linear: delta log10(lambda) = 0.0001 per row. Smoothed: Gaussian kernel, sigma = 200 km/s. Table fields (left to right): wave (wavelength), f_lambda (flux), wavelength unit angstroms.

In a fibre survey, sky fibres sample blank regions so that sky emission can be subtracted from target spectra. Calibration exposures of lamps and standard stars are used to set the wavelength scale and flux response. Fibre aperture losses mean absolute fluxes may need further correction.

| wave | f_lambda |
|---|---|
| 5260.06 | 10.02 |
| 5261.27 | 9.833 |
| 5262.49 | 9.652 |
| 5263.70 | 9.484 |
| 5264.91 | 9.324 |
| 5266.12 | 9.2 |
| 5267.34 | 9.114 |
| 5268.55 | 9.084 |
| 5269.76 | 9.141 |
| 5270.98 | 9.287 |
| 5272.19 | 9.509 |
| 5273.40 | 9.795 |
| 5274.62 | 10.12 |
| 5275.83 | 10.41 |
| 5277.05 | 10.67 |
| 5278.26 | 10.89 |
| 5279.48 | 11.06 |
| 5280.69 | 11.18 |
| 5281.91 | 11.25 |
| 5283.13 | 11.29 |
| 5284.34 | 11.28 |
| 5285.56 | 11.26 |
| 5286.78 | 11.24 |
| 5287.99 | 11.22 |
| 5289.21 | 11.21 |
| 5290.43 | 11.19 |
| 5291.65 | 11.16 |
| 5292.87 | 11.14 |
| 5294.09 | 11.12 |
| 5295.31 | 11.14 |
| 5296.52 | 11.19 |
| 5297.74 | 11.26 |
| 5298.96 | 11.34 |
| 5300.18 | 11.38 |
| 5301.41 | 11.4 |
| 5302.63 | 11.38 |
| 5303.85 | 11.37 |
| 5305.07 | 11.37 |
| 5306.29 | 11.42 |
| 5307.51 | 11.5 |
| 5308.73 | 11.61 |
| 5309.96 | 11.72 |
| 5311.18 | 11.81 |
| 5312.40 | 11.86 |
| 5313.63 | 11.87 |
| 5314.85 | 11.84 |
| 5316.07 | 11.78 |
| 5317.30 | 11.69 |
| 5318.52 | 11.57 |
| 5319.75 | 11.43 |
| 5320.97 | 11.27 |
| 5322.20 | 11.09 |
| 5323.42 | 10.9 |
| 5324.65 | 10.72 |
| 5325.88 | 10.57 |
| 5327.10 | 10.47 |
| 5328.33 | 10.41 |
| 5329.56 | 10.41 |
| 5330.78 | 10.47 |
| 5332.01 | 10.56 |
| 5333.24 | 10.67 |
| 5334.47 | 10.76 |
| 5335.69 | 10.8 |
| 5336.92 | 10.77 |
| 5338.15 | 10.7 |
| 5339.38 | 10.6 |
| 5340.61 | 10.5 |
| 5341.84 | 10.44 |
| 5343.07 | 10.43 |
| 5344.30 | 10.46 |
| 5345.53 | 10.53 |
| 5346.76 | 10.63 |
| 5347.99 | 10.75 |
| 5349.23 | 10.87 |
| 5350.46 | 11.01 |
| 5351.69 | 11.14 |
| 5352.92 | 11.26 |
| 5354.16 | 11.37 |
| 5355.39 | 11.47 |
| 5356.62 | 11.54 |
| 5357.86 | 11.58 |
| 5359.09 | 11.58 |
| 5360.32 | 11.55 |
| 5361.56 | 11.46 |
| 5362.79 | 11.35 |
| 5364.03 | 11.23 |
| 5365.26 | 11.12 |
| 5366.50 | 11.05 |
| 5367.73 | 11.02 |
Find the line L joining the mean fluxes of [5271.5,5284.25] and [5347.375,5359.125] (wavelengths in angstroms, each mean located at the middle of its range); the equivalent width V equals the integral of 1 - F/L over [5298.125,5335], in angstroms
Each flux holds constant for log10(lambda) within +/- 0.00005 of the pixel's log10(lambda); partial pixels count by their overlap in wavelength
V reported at -0.9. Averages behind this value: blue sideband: 10.6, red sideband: 11.2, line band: 11.2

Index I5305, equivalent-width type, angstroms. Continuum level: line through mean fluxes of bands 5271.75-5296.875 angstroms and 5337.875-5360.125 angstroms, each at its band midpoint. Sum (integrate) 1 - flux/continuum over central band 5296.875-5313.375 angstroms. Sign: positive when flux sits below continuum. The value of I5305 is -0.8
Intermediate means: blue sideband 10.9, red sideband 11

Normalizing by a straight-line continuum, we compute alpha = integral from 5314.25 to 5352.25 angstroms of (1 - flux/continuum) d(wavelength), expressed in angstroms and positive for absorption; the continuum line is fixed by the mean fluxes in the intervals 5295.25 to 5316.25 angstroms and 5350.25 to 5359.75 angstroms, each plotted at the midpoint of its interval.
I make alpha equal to 2.0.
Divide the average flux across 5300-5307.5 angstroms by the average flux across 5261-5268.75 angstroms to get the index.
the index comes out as 1.22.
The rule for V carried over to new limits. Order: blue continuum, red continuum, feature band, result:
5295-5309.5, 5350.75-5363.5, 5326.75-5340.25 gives 0.9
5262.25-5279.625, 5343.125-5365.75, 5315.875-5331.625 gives -0.5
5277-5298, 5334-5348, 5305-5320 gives -1.0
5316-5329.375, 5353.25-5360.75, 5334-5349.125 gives 0.9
